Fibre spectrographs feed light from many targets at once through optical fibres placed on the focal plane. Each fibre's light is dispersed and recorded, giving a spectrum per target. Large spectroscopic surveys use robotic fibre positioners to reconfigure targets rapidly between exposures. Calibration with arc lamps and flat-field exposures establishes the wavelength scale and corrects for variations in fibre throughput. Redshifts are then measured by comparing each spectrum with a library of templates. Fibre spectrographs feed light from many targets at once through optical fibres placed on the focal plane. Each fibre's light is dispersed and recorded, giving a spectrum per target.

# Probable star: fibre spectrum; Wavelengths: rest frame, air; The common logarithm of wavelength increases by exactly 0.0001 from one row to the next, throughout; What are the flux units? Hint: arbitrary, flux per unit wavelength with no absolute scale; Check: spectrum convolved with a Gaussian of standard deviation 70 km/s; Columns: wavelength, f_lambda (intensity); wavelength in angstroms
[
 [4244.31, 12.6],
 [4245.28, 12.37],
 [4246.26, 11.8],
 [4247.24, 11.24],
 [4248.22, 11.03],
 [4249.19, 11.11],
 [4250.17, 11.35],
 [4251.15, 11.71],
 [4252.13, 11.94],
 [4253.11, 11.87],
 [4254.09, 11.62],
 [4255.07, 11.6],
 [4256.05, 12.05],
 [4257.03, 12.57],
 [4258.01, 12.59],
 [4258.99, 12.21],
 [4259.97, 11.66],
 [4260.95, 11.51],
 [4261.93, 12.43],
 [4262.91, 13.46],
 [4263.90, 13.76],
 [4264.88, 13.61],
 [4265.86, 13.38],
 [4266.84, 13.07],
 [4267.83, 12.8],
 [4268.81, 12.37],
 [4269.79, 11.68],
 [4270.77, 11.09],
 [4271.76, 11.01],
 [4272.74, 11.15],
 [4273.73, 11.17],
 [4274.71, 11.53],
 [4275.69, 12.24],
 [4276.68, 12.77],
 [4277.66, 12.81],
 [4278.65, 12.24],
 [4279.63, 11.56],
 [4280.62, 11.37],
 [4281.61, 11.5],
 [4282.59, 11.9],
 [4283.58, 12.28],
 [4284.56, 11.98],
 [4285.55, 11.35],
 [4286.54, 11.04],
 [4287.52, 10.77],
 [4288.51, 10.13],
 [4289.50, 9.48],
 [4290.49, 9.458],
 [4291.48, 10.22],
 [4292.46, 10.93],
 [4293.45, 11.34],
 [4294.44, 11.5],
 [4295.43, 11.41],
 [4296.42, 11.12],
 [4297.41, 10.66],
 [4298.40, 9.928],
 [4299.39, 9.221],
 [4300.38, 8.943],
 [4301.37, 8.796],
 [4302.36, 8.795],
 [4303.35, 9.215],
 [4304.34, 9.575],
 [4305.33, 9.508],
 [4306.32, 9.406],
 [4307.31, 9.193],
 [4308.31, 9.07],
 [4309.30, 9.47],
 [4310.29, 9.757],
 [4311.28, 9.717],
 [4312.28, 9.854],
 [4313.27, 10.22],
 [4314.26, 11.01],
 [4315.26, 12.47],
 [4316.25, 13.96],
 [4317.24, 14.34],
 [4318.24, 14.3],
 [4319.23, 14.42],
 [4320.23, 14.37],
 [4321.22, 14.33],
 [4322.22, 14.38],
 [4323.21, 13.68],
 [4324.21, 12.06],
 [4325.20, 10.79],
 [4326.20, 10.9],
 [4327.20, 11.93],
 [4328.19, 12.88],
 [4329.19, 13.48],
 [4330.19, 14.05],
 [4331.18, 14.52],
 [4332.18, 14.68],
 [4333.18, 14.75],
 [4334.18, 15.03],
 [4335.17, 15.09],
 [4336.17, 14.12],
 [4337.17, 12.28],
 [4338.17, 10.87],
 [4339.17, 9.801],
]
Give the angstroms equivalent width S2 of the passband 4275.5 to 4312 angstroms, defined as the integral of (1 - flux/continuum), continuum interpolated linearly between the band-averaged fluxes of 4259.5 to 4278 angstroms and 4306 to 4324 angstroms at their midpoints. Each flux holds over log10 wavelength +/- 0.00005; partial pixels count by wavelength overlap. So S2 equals 4.7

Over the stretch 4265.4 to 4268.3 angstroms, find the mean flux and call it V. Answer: 13.1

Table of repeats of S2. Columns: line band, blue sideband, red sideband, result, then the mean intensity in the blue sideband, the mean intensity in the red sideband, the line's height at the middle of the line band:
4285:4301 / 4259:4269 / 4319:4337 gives 3.27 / 12.8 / 13.6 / 13.2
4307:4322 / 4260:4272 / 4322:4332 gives 1.13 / 12.5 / 12.9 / 12.8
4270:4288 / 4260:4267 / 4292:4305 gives 0.02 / 12.9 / 10.1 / 11.7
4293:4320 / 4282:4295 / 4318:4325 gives 3.99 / 11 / 13.8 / 12.5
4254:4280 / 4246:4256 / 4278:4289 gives -1.62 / 11.5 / 11.5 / 11.5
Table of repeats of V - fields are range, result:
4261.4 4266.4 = 13.3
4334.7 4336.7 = 14.5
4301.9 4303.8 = 9.01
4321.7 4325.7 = 12.7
